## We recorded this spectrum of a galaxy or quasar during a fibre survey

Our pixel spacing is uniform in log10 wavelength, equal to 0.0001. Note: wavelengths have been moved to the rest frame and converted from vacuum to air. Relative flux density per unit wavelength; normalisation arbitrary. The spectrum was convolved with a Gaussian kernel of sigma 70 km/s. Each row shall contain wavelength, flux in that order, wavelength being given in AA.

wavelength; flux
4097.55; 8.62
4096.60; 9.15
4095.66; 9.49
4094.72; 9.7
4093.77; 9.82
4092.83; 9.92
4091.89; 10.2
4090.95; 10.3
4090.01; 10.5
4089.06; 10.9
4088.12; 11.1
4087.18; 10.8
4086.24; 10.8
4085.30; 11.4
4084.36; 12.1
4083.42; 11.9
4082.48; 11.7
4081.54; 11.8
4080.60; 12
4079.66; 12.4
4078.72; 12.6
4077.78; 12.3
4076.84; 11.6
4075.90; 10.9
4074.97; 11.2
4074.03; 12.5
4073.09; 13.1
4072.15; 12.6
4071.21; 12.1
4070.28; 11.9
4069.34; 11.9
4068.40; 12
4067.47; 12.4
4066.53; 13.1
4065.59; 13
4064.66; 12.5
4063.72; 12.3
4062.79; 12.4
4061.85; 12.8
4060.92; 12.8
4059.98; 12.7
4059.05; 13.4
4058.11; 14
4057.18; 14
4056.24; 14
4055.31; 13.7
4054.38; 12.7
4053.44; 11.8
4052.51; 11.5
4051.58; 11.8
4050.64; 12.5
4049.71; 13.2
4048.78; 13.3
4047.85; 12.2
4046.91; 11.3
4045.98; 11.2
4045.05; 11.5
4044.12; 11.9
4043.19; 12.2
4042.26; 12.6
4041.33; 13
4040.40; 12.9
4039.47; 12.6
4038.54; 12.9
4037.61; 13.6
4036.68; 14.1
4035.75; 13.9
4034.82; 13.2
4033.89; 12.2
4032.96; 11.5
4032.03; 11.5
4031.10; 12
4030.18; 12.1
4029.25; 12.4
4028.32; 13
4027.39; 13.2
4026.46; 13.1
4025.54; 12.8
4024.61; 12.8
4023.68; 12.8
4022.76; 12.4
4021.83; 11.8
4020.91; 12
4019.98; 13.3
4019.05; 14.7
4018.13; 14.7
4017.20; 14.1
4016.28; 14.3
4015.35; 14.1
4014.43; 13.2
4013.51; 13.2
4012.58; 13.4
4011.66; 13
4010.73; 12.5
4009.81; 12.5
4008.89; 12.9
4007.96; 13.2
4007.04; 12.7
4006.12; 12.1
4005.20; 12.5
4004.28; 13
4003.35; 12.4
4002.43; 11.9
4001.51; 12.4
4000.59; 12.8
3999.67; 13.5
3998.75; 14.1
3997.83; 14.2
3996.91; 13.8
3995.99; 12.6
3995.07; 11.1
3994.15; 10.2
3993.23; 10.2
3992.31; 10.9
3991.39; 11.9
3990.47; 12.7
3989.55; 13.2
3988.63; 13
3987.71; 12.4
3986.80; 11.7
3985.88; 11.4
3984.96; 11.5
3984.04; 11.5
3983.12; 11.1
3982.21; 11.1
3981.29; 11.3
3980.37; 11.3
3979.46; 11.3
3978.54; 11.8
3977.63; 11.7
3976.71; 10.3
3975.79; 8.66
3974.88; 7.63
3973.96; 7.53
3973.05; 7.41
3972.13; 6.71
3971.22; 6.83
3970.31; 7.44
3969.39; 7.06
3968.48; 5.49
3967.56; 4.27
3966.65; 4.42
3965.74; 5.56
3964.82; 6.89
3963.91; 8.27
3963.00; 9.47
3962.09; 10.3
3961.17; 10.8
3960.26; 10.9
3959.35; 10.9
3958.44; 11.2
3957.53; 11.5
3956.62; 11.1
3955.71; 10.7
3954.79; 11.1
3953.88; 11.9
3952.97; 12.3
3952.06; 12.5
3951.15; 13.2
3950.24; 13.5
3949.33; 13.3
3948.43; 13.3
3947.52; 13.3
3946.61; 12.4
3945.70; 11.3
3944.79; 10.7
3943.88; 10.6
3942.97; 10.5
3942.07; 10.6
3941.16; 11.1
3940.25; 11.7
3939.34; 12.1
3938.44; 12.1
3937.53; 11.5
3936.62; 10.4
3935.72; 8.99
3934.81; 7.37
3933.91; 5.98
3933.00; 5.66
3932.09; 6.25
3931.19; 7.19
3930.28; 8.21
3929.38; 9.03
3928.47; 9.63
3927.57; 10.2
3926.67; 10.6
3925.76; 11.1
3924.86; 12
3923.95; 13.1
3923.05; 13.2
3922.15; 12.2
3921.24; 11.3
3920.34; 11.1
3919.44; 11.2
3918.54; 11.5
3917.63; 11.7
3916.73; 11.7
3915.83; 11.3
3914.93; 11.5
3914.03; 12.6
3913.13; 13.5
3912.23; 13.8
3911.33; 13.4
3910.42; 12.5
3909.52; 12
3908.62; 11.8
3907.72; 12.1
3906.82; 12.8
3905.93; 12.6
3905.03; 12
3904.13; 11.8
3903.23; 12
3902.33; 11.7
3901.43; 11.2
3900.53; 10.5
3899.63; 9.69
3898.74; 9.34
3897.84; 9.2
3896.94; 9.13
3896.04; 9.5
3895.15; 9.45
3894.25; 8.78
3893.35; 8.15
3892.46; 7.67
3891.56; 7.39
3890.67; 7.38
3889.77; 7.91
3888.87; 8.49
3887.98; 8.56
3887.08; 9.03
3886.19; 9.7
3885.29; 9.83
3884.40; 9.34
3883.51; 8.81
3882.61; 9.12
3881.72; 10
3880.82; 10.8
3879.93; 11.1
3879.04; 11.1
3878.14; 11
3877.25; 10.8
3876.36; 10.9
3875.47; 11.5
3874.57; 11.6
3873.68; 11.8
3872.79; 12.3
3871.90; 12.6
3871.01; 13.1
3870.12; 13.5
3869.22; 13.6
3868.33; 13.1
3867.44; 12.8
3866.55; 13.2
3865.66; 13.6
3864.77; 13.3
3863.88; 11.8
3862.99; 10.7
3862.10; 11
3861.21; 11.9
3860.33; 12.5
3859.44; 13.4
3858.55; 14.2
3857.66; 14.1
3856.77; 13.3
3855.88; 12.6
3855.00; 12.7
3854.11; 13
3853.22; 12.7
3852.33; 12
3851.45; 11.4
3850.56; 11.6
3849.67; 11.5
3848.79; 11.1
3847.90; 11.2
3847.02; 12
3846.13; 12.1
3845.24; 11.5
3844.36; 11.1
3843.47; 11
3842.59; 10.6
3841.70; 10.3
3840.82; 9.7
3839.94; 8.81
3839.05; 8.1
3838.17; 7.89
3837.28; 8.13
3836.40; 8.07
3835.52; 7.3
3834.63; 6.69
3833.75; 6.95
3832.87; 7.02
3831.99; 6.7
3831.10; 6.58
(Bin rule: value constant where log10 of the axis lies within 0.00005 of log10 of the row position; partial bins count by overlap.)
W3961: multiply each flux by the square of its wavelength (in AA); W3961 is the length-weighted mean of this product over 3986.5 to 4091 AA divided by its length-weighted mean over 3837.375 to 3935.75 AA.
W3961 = 1.2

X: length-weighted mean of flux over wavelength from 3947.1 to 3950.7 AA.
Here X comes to 13.4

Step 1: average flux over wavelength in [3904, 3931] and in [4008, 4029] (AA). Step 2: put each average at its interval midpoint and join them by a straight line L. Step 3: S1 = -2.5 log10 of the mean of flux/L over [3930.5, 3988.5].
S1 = 0.22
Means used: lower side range 11.7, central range 10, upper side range 13.2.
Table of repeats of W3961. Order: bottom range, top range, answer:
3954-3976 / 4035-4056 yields 1.55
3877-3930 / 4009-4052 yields 1.28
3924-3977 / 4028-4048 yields 1.34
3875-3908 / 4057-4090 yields 1.33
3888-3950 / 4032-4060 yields 1.27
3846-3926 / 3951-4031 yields 1.06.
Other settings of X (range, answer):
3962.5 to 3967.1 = 6.97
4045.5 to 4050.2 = 12.2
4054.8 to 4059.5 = 13.8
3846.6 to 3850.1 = 11.5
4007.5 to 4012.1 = 12.8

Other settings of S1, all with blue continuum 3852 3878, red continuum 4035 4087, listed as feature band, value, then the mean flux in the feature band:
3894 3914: 0.10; 11.4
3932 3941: 0.31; 9.38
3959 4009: 0.18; 10.6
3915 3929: 0.10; 11.4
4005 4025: -0.06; 13.1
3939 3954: 0.04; 12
